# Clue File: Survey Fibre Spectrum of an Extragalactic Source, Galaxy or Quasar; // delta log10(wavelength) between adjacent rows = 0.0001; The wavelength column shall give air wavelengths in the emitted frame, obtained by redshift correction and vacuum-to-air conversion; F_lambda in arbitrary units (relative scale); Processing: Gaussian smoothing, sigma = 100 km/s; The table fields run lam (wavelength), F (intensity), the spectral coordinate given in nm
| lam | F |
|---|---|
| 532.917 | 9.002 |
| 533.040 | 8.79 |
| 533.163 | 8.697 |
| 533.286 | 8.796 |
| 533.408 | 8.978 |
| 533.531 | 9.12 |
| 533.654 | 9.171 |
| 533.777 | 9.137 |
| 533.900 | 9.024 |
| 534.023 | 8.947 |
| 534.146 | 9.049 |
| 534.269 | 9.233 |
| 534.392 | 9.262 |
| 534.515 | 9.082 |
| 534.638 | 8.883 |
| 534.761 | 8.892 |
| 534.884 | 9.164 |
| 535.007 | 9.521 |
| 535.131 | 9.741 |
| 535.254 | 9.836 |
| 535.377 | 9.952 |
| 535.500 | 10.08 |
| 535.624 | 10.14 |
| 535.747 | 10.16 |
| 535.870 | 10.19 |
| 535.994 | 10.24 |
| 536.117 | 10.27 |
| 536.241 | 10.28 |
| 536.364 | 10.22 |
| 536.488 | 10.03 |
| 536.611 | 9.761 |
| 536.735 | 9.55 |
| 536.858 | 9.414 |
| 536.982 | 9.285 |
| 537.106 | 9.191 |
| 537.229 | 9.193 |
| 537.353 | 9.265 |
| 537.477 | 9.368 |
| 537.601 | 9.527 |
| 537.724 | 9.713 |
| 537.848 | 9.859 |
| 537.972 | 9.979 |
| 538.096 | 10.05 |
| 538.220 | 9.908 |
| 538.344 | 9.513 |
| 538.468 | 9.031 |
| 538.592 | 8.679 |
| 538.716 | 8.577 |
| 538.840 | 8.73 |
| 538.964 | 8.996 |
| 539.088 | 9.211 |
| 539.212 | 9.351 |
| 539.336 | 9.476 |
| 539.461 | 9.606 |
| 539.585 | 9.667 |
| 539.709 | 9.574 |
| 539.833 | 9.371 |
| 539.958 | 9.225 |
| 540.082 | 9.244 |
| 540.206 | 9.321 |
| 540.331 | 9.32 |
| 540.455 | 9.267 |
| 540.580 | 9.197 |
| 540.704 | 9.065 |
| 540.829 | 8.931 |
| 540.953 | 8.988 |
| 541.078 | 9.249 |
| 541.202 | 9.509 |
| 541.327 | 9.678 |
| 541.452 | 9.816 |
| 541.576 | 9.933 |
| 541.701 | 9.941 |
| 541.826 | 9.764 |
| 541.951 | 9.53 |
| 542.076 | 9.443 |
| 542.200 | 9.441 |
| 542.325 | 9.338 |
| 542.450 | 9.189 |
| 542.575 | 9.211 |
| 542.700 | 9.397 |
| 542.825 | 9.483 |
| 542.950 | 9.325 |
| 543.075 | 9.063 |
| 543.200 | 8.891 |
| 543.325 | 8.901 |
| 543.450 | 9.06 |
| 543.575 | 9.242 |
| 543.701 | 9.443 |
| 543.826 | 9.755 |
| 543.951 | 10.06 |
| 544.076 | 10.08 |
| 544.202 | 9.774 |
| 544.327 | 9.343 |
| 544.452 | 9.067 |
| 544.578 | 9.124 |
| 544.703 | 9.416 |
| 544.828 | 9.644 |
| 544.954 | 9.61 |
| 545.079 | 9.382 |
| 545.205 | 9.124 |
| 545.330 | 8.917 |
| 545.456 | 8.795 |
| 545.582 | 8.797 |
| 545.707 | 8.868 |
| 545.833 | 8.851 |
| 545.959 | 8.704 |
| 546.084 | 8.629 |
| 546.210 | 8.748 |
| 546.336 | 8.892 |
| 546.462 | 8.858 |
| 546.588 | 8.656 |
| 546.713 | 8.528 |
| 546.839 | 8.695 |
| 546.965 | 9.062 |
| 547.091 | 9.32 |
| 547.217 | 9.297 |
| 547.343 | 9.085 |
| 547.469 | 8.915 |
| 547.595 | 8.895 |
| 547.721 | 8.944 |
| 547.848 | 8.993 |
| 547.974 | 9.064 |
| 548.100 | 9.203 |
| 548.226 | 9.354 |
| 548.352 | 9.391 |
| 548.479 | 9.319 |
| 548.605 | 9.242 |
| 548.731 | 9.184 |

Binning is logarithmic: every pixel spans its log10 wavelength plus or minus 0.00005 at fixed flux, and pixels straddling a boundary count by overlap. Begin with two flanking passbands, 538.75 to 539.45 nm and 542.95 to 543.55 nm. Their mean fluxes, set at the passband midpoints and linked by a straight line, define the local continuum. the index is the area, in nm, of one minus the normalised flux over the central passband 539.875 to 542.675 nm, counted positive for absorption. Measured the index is -0.091 nm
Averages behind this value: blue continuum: 9.16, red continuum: 9.04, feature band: 9.39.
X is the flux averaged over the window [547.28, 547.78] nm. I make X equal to 8.96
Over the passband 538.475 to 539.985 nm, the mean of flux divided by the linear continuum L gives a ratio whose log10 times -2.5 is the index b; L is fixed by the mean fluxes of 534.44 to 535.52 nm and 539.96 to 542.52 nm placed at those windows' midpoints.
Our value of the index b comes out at 0.03 mag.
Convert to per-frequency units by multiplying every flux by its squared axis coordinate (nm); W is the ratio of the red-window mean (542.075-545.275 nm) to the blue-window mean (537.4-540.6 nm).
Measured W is 1.02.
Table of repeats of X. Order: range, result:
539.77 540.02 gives 9.29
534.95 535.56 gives 9.83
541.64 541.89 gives 9.83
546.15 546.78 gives 8.74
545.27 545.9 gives 8.83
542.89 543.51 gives 9.05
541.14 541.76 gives 9.77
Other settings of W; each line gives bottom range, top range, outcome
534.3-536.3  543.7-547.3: 0.98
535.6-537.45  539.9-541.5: 0.96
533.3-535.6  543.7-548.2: 1.03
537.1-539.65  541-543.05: 1.03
